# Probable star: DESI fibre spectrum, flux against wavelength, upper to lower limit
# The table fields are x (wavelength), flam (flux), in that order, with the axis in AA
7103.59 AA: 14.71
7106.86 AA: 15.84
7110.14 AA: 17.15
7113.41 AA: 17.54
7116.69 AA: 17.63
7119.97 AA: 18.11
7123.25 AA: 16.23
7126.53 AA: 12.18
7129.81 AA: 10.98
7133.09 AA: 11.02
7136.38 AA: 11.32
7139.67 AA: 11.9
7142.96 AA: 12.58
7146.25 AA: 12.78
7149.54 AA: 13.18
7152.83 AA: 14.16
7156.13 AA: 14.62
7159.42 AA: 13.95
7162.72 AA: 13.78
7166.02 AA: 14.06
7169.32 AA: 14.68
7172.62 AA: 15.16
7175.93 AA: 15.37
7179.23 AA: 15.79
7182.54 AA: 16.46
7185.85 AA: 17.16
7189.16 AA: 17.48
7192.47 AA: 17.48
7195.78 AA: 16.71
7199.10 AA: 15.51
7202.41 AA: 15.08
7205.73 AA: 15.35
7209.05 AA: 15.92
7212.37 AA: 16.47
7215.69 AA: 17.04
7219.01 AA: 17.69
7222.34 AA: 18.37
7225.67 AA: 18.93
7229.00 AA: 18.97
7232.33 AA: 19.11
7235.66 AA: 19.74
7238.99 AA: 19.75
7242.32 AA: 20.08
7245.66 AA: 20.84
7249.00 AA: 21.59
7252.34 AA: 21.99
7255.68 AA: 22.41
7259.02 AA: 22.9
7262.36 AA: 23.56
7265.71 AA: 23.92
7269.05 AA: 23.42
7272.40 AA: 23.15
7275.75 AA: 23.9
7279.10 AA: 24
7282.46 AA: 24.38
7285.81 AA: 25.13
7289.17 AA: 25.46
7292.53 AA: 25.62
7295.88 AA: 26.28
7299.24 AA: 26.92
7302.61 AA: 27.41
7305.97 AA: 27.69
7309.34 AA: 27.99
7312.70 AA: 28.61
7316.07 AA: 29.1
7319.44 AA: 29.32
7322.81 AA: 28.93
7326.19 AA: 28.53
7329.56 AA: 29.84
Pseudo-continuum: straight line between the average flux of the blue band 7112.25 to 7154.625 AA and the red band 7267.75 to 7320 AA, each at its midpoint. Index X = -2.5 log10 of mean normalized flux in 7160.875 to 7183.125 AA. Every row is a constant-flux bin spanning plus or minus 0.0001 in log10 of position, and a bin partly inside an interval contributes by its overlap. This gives 0.12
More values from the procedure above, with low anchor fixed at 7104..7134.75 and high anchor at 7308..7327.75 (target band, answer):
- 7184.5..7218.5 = 0.252 mag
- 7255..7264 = 0.078 mag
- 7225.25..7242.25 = 0.184 mag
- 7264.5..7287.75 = 0.083 mag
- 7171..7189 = 0.198 mag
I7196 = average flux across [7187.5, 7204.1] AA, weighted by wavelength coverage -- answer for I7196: 16.5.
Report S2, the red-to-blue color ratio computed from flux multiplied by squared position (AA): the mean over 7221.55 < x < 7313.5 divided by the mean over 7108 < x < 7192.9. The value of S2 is 1.6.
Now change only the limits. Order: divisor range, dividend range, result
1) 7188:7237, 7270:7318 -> 1.54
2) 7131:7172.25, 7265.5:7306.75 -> 1.98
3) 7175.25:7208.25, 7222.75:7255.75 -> 1.26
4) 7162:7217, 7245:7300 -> 1.54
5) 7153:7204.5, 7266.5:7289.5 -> 1.60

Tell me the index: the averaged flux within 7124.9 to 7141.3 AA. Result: 11.5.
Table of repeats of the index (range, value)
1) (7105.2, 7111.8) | 16.5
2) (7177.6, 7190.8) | 16.7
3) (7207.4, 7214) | 16.2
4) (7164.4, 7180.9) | 15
